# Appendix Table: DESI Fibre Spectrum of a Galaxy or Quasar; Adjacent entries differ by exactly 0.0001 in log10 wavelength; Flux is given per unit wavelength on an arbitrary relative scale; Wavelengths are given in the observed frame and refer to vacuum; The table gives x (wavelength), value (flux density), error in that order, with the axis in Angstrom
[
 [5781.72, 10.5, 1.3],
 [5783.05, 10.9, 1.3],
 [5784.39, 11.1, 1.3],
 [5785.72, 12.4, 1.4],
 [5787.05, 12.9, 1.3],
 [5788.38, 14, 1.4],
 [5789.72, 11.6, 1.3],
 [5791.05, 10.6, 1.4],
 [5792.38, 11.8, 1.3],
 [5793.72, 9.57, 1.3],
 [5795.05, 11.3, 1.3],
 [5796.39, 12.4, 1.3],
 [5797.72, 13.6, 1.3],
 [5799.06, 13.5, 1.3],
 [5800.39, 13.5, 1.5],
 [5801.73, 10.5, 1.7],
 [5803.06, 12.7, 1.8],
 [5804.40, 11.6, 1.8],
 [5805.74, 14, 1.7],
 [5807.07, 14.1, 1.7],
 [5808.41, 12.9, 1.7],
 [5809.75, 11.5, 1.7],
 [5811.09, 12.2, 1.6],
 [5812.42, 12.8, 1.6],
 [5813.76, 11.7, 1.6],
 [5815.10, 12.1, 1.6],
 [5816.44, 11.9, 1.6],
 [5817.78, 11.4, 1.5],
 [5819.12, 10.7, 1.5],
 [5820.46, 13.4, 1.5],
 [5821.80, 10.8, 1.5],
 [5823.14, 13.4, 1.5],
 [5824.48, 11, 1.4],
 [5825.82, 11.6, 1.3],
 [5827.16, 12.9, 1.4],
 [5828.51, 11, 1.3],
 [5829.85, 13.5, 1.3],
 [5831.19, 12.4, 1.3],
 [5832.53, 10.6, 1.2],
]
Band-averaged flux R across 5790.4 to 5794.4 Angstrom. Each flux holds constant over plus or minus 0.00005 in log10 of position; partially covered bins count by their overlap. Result 10.7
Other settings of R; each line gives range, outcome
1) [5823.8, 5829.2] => 11.6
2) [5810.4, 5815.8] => 12.2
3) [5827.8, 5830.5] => 12.2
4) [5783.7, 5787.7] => 12.1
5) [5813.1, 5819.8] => 11.6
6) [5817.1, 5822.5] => 11.6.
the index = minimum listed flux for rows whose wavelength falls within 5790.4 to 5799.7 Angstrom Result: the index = 9.57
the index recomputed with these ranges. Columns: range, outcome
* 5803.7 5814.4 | 11.5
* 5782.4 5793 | 10.6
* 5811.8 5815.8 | 11.7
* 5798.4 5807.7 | 10.5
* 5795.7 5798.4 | 12.4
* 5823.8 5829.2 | 11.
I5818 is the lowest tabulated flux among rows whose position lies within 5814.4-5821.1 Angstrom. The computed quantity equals 10.7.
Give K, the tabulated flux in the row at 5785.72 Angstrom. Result 12.4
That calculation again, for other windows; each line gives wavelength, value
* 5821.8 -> 10.8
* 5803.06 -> 12.7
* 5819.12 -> 10.7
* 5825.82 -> 11.6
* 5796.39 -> 12.4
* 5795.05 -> 11.3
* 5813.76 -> 11.7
